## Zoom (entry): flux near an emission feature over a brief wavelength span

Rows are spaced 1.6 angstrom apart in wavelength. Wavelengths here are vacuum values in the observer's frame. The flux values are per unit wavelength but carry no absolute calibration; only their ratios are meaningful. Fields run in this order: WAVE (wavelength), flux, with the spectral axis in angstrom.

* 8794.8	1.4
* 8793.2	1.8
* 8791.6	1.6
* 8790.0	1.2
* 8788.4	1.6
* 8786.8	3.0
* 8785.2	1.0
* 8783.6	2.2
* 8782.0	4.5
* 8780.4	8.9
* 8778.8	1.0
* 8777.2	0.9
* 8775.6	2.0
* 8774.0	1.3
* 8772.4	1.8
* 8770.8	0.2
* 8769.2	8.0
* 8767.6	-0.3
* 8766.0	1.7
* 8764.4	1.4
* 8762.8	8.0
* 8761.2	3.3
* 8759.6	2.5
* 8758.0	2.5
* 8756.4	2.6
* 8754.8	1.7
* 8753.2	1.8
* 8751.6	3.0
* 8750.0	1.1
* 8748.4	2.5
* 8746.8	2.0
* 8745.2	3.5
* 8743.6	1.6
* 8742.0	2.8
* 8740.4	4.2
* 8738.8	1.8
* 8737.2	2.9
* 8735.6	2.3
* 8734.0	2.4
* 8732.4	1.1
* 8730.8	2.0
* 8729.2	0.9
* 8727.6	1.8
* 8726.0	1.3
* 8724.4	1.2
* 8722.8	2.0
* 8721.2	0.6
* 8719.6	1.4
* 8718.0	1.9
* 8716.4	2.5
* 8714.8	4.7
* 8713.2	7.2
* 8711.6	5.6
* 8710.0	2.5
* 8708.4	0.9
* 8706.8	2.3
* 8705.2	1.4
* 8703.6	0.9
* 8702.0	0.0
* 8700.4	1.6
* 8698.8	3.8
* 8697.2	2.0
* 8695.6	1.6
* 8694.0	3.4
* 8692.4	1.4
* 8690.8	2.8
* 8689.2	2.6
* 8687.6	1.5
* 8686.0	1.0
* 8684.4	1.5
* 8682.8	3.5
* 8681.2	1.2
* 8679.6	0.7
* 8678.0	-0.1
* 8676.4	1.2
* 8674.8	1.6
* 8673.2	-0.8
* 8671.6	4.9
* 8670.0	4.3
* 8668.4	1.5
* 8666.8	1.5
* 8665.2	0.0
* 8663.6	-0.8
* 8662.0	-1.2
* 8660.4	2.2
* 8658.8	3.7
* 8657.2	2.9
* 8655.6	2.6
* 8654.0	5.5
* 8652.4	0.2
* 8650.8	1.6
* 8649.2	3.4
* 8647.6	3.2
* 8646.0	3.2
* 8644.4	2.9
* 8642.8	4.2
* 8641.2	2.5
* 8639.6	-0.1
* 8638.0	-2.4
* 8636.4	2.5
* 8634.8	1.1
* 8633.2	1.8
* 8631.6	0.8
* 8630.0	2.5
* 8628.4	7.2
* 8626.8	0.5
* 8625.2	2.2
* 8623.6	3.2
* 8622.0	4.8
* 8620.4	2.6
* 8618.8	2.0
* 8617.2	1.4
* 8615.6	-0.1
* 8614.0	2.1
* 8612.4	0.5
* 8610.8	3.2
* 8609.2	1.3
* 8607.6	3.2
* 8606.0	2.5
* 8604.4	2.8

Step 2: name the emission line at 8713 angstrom H-gamma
